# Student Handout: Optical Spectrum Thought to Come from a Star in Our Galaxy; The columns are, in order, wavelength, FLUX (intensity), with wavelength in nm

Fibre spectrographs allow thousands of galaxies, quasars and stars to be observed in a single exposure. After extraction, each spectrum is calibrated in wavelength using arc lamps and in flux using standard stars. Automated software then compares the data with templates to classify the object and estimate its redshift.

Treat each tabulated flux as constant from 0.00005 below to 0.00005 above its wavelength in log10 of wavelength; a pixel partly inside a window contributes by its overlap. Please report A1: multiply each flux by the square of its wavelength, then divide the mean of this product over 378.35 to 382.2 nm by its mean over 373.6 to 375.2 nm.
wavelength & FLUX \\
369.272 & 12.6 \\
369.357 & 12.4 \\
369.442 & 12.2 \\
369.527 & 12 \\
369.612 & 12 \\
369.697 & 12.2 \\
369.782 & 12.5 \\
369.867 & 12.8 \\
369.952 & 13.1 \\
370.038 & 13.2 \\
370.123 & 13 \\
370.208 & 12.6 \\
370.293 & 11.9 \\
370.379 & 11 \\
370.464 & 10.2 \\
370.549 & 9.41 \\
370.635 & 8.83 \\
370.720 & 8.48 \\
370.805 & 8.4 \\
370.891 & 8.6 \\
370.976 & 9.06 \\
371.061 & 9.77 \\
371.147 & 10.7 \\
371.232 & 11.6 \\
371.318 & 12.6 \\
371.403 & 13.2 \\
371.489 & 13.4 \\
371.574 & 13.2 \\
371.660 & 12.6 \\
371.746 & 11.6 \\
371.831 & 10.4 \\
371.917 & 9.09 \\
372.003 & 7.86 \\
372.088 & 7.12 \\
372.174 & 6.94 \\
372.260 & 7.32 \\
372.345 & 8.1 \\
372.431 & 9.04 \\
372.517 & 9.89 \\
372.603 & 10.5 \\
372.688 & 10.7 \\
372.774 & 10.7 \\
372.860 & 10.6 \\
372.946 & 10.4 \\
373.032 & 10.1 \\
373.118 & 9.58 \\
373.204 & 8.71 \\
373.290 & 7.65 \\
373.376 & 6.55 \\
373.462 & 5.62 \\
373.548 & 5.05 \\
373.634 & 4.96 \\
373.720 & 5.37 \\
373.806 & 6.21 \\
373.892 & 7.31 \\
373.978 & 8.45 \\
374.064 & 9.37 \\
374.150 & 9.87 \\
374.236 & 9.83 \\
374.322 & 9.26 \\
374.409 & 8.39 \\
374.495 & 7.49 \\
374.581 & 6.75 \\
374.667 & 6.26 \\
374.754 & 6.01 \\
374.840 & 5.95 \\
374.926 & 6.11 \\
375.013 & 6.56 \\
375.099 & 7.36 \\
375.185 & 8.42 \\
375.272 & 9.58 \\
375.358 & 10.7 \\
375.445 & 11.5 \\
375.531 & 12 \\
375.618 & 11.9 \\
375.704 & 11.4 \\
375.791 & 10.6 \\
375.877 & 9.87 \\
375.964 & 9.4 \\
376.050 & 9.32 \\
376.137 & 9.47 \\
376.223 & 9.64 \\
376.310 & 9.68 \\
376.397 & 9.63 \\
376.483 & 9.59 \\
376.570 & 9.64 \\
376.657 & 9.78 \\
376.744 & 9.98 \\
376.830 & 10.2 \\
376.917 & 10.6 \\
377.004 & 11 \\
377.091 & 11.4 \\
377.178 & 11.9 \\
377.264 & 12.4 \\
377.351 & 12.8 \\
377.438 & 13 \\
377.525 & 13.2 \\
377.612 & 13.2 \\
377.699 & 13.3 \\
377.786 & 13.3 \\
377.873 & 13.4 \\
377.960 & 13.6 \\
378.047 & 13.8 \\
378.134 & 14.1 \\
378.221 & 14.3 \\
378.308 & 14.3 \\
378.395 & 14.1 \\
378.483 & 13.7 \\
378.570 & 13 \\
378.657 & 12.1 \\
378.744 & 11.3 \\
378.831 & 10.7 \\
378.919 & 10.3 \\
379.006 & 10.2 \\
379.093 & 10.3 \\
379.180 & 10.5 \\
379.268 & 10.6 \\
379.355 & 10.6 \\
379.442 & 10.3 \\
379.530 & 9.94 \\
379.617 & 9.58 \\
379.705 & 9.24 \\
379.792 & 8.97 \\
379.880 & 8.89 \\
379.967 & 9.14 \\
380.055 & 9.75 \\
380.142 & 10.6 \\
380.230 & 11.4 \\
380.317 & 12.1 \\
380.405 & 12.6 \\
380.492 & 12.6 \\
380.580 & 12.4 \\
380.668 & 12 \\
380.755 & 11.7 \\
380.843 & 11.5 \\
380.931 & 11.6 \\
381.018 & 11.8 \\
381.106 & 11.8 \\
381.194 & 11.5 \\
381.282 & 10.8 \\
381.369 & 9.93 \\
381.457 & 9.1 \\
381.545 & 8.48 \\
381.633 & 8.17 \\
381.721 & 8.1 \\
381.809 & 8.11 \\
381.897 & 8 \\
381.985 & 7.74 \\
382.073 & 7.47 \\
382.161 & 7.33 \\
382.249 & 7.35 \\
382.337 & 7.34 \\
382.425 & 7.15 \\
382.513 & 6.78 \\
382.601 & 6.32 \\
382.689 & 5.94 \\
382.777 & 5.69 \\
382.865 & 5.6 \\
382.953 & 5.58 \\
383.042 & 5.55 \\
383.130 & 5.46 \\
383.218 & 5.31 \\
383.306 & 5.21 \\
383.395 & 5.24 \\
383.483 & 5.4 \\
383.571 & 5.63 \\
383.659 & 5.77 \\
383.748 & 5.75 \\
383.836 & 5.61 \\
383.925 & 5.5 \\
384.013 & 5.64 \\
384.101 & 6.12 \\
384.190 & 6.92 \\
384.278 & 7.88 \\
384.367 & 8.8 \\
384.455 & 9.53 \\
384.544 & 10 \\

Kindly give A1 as 1.5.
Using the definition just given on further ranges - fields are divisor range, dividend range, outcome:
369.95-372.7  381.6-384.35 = 0.66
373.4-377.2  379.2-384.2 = 0.99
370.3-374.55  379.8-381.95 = 1.19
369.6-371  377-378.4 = 1.24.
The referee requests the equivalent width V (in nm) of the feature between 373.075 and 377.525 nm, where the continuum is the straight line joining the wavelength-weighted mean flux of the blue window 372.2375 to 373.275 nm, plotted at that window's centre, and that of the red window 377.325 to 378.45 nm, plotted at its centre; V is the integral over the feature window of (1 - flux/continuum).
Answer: 0.993 nm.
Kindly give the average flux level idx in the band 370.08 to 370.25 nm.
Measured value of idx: 12.8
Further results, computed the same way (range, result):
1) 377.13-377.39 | 12.4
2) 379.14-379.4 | 10.6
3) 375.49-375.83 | 11.5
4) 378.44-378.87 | 12.2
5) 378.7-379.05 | 10.6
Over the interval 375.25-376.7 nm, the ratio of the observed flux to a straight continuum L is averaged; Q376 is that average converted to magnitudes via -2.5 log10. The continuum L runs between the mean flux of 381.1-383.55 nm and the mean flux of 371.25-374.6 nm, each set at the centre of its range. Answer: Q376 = -0.20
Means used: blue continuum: 9.05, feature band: 10.2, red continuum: 7.29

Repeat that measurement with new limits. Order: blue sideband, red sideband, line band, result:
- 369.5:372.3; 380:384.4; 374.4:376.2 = 0.109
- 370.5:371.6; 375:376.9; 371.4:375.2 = 0.201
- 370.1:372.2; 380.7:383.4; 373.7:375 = 0.282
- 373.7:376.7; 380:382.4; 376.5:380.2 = -0.212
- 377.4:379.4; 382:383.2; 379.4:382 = -0.134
